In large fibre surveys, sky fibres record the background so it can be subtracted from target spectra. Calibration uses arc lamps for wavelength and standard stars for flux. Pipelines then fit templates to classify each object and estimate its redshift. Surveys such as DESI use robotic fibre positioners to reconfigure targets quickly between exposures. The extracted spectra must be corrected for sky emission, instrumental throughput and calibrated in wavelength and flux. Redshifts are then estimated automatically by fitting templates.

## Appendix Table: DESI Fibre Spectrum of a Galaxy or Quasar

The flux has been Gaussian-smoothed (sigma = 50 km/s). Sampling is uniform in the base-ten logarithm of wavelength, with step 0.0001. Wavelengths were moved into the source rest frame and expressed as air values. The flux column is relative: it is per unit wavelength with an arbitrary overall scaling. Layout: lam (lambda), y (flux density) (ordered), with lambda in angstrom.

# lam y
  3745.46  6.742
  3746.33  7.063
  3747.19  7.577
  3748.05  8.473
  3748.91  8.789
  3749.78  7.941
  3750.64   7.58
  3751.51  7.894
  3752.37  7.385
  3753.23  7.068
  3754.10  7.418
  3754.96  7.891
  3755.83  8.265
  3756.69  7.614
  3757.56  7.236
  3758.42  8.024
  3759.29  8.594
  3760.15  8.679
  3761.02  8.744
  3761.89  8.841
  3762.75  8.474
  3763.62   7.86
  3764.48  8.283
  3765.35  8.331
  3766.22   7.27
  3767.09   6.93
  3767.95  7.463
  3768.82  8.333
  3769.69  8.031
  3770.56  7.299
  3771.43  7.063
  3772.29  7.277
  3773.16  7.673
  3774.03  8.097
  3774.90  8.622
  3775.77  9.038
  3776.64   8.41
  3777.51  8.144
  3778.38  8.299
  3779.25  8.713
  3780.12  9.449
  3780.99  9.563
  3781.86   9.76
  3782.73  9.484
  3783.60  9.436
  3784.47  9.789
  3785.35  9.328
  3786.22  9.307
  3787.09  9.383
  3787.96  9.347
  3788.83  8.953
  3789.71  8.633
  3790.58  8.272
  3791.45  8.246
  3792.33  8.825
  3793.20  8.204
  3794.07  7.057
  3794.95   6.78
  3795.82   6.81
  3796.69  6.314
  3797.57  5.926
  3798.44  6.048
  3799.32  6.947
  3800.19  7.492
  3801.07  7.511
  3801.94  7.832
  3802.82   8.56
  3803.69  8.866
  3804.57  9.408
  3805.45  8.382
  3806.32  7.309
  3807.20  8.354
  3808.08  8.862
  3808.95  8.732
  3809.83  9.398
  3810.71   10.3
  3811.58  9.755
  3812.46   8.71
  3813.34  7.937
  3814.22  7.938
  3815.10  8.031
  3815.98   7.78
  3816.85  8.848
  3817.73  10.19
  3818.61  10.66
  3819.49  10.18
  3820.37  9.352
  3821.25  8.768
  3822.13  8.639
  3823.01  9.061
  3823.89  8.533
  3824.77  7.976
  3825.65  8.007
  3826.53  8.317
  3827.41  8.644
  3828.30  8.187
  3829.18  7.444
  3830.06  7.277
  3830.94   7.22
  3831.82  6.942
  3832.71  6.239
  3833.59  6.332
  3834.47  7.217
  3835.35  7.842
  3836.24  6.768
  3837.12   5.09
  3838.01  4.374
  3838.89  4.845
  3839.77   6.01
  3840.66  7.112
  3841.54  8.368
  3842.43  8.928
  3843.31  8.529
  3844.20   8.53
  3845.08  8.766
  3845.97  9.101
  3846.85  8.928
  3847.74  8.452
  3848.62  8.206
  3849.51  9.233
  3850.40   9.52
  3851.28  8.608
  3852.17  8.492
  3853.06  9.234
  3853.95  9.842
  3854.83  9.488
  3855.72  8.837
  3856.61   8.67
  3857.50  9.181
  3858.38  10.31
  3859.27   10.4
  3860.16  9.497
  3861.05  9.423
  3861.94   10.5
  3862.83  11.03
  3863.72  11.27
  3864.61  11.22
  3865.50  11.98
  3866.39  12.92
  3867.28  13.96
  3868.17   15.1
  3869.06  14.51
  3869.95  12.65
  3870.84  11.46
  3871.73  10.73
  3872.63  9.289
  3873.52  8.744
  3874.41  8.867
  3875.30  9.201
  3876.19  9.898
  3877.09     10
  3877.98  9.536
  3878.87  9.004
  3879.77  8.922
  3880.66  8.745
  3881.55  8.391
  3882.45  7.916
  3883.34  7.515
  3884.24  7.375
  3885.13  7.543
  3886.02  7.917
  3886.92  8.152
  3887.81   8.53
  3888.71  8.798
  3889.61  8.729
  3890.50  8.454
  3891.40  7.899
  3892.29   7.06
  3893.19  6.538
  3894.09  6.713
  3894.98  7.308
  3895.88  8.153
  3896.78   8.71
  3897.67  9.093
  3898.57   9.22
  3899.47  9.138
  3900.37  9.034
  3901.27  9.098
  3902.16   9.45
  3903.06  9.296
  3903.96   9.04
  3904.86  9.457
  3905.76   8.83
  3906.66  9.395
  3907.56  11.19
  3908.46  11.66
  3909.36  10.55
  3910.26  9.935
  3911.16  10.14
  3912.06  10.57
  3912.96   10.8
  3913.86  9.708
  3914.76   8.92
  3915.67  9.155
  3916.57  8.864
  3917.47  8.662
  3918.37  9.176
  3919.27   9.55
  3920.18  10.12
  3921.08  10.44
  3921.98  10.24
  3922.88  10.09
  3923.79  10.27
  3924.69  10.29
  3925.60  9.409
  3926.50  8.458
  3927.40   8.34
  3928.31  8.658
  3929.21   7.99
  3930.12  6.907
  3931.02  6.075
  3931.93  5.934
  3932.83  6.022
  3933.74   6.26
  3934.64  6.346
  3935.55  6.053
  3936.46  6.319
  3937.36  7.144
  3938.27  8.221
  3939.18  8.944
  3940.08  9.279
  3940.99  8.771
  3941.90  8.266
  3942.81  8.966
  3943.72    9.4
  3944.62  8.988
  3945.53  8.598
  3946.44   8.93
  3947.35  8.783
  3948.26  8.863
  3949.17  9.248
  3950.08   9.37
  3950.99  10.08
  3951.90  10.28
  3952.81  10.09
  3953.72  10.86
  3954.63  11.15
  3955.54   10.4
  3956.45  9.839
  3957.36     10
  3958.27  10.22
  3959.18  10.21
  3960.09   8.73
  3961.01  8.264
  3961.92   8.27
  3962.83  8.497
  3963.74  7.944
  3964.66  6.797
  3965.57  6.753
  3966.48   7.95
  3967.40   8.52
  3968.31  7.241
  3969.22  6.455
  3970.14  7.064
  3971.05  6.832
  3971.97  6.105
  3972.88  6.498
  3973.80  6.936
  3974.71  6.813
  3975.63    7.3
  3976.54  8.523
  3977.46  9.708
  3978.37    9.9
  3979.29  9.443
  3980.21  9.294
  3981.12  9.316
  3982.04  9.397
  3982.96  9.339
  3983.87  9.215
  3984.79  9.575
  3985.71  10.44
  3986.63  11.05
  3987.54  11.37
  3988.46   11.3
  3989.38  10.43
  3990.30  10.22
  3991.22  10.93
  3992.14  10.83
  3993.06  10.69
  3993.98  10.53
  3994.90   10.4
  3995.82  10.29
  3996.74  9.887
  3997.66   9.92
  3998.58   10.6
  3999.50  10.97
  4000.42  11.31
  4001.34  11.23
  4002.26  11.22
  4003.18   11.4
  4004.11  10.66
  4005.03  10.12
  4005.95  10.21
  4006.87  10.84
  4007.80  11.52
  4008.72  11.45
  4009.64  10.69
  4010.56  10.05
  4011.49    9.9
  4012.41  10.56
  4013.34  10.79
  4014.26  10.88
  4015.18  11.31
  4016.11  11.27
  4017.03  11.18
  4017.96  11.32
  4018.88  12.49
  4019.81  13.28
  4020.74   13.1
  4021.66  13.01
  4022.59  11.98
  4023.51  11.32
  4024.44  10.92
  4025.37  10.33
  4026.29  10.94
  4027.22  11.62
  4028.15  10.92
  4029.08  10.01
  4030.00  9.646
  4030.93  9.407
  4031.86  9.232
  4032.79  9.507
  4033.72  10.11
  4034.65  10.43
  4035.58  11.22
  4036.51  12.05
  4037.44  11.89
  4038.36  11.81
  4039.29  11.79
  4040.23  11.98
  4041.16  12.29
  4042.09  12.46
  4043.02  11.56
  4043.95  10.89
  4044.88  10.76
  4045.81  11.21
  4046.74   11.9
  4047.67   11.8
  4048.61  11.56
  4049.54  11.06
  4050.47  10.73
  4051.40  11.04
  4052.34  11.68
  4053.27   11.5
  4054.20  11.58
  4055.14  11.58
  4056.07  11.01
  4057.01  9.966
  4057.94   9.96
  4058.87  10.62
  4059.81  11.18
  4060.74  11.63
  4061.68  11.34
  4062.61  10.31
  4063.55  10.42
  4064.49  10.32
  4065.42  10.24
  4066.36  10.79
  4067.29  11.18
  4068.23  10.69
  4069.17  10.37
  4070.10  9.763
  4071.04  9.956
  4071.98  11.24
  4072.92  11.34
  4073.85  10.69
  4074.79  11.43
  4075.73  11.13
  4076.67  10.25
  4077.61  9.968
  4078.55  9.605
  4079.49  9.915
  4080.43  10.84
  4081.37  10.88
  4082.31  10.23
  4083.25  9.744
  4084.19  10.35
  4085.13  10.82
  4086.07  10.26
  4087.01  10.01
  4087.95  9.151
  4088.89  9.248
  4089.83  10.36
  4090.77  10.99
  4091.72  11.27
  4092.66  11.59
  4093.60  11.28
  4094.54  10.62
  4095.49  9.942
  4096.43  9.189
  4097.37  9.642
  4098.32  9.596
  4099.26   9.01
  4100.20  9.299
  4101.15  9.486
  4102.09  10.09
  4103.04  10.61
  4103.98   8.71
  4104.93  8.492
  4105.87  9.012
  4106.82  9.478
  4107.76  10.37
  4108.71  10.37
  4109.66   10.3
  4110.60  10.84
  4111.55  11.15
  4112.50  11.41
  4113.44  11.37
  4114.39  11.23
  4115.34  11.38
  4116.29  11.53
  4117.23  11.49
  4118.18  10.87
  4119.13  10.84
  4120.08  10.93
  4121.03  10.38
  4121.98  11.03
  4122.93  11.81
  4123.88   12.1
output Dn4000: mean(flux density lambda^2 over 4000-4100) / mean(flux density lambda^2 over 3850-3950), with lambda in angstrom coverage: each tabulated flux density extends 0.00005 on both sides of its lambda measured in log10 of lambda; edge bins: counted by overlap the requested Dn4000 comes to 1.3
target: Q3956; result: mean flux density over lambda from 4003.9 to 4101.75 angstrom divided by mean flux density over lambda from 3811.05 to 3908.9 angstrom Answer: 1.2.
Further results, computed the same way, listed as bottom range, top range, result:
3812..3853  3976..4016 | 1.29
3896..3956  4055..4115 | 1.15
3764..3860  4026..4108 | 1.28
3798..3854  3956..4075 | 1.27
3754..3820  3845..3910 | 1.13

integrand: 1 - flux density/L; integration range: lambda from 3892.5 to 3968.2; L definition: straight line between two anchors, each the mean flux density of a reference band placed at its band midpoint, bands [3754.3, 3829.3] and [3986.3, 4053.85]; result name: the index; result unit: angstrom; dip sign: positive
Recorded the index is 8.4 angstrom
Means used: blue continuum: 8.37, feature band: 8.88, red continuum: 11.1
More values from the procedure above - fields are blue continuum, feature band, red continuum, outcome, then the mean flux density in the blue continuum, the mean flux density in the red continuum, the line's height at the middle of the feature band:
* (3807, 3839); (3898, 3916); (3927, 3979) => -3.33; 8.1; 8.27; 8.21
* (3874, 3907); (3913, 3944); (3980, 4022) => 2.78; 8.56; 10.8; 9.33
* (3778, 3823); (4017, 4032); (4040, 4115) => -1.55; 8.57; 10.6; 10.2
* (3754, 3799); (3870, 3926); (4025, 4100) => 0.56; 8.19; 10.7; 9.26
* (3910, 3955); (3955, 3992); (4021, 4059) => 3.37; 8.87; 11.1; 9.73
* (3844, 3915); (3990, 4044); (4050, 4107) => -4.80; 9.49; 10.4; 10.1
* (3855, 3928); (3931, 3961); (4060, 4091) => 3.41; 9.57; 10.5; 9.83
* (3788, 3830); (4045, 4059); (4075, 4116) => -1.70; 8.32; 10.2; 9.94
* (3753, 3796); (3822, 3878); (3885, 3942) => -3.55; 8.31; 8.68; 8.51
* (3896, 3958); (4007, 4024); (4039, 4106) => -2.43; 9.08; 10.6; 10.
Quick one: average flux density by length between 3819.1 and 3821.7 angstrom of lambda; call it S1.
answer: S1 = 9.41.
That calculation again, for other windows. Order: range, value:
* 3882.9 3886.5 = 7.59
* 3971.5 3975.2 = 6.58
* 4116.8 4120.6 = 11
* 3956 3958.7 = 10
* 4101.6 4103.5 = 10.3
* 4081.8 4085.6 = 10.3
